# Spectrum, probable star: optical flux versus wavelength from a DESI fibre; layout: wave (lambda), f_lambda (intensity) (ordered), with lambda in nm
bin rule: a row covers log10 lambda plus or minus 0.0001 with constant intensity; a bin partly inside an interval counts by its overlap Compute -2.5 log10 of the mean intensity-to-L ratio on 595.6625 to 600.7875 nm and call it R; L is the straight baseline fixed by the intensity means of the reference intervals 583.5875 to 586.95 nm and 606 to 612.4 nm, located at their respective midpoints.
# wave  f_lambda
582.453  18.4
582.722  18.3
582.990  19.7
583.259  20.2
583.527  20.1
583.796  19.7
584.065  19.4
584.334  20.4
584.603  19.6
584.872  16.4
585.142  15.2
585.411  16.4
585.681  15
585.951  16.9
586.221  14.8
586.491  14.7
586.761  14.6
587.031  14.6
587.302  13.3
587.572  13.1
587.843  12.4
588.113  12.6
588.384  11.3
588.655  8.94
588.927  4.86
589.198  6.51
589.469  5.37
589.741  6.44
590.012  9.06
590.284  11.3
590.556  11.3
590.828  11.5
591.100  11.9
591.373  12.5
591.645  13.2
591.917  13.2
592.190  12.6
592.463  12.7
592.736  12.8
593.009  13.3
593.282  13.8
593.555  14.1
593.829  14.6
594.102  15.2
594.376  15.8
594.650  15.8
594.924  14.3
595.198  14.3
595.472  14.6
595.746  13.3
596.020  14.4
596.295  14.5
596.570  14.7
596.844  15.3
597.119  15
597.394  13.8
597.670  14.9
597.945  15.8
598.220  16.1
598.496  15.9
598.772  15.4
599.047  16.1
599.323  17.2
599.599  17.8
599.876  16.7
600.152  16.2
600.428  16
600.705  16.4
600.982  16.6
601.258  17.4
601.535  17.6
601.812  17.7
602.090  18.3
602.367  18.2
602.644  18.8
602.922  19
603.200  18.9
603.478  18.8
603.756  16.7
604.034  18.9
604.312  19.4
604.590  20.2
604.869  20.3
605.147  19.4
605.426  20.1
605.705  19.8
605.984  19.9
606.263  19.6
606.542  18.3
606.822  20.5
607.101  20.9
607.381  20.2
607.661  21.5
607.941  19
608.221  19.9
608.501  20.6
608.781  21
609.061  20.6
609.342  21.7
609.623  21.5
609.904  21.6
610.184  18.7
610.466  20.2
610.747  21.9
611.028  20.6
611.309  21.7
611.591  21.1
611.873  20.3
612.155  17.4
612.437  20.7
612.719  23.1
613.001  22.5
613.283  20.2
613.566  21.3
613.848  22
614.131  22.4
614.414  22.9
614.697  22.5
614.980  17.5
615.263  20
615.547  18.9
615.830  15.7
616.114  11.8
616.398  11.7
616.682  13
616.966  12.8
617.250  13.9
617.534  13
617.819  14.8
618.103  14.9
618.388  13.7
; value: 0.21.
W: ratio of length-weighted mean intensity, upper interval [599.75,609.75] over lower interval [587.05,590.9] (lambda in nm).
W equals 1.91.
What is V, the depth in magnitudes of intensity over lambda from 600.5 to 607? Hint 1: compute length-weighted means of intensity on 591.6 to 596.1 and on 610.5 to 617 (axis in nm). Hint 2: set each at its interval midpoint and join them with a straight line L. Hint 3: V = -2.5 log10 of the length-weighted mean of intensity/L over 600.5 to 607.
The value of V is -0.126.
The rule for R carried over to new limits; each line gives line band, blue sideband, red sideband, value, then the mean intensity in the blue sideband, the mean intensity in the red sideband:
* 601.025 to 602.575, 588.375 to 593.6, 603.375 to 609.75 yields -0.04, 10.8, 20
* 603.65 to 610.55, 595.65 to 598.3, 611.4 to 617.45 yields -0.18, 14.8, 18.6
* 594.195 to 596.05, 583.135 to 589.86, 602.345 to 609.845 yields 0.13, 14.1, 19.8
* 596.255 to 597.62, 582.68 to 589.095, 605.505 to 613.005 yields 0.21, 15.4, 20.5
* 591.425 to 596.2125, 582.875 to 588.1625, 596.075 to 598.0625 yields 0.10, 16.5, 14.8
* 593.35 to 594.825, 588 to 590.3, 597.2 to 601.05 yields -0.23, 8.3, 16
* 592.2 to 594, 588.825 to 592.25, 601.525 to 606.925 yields -0.16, 9.98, 19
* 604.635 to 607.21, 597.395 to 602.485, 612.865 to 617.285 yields -0.16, 16.6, 18.2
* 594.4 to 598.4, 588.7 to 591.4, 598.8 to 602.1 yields -0.08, 8.93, 16.9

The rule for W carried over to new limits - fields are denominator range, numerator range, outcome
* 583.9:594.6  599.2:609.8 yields 1.44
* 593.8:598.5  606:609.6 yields 1.37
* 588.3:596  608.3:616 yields 1.72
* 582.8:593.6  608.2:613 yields 1.52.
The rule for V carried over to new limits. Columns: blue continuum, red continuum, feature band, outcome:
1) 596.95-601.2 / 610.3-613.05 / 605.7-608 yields -0.055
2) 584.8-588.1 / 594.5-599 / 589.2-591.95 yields 0.393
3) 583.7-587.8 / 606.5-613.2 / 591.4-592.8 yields 0.323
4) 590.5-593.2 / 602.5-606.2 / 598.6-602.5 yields 0.016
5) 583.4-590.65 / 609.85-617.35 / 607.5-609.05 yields -0.138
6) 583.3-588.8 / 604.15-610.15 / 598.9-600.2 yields 0.106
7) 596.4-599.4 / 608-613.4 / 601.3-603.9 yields -0.049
